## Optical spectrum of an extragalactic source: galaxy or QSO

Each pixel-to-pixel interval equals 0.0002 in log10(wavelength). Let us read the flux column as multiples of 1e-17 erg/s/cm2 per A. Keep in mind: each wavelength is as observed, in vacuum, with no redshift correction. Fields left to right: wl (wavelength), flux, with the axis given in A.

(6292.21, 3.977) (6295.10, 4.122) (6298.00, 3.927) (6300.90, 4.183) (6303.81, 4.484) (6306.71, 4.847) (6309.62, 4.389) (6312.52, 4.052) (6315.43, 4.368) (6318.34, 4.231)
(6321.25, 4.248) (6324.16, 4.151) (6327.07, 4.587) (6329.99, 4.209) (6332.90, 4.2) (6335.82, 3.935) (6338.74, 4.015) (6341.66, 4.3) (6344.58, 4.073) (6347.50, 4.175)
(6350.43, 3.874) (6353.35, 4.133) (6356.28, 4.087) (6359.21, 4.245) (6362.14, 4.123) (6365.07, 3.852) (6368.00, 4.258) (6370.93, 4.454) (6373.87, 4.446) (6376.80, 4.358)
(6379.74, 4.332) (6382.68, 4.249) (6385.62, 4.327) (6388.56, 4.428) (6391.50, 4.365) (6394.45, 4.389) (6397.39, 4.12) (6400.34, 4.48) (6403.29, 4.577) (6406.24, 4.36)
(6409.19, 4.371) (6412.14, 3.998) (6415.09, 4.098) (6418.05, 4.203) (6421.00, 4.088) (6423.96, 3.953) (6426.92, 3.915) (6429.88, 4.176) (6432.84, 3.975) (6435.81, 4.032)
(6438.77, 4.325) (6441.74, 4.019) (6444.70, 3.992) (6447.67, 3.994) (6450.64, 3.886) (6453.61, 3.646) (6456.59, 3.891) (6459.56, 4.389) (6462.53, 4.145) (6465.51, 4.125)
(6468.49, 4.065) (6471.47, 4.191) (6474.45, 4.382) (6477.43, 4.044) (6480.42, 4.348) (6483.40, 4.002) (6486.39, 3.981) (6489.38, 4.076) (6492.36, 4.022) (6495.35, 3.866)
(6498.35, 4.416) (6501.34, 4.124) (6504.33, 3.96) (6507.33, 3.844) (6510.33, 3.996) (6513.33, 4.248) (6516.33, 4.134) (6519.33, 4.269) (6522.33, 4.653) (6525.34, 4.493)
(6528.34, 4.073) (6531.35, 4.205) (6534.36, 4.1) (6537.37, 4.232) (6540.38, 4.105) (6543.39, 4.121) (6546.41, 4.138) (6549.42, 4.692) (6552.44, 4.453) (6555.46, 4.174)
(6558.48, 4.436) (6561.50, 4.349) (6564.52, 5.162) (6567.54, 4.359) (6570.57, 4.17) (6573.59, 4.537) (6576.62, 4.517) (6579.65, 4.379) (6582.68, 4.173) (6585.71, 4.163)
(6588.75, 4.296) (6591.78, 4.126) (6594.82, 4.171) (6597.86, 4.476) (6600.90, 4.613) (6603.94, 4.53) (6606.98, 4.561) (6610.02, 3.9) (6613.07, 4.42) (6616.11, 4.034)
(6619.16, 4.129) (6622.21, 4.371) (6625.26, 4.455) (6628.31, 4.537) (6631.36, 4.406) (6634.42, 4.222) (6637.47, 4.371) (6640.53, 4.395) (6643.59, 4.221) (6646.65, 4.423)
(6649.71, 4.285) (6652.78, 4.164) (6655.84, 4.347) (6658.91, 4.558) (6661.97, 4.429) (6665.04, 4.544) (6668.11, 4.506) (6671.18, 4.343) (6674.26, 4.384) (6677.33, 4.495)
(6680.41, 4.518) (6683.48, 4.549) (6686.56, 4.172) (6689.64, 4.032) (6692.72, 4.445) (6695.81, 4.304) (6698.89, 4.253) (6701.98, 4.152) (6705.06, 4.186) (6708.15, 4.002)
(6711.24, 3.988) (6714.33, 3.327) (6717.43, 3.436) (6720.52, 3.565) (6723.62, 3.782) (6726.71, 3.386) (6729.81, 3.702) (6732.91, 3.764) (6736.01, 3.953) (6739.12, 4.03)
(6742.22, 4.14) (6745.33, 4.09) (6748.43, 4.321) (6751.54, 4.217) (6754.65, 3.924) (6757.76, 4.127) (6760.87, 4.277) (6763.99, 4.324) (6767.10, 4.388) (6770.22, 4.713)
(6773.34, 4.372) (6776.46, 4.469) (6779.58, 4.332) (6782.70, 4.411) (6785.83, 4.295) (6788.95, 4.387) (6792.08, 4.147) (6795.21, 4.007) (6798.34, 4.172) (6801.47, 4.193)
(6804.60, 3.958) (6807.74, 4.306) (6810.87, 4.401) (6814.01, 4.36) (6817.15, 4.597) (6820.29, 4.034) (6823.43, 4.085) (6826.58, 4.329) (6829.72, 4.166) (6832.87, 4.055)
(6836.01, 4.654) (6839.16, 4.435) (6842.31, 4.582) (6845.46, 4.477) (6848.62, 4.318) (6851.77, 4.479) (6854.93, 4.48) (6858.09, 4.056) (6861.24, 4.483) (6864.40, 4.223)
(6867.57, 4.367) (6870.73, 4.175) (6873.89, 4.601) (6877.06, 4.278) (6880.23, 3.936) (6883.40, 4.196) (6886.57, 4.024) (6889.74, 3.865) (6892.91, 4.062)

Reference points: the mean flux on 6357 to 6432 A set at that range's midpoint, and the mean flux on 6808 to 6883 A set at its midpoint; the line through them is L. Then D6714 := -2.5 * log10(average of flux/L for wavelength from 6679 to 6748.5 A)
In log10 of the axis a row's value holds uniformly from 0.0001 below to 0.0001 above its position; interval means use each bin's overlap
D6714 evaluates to 0.080 mag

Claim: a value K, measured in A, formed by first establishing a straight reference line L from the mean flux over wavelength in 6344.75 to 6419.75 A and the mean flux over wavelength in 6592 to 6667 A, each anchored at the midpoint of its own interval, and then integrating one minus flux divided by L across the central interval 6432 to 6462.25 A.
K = 1.8 A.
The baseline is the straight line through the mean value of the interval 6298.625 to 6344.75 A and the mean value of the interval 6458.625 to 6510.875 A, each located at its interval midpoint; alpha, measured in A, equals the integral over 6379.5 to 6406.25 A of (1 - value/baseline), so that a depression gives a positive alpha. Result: -1.1 A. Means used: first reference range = 4.27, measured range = 4.36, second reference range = 4.11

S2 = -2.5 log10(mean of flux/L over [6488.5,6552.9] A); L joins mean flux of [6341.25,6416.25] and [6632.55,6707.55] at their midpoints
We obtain 0.03 mag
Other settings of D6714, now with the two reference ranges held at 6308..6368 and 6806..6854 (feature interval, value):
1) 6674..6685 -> -0.051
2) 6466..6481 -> 0.007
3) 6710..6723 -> 0.201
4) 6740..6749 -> 0.041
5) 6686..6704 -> 0.018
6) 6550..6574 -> -0.052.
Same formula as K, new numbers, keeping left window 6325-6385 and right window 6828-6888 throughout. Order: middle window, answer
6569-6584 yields -0.4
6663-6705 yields -0.8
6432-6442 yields 0.3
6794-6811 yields 0.6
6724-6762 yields 2.7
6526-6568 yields -0.9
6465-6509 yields 1.4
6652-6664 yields -0.4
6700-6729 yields 3.5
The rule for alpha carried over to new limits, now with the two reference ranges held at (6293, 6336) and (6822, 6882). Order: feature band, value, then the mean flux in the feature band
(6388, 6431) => 0.5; 4.23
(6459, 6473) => 0.4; 4.17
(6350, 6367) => 0.8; 4.07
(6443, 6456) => 1.2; 3.88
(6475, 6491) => 0.7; 4.11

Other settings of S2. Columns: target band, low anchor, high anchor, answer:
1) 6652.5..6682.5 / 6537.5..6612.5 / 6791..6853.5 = -0.028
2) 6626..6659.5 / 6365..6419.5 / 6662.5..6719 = -0.033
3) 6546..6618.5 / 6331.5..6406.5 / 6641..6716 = -0.027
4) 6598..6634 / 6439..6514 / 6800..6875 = -0.049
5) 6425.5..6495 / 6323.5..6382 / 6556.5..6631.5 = 0.053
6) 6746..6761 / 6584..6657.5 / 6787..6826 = 0.023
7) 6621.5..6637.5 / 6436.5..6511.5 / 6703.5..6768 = -0.104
